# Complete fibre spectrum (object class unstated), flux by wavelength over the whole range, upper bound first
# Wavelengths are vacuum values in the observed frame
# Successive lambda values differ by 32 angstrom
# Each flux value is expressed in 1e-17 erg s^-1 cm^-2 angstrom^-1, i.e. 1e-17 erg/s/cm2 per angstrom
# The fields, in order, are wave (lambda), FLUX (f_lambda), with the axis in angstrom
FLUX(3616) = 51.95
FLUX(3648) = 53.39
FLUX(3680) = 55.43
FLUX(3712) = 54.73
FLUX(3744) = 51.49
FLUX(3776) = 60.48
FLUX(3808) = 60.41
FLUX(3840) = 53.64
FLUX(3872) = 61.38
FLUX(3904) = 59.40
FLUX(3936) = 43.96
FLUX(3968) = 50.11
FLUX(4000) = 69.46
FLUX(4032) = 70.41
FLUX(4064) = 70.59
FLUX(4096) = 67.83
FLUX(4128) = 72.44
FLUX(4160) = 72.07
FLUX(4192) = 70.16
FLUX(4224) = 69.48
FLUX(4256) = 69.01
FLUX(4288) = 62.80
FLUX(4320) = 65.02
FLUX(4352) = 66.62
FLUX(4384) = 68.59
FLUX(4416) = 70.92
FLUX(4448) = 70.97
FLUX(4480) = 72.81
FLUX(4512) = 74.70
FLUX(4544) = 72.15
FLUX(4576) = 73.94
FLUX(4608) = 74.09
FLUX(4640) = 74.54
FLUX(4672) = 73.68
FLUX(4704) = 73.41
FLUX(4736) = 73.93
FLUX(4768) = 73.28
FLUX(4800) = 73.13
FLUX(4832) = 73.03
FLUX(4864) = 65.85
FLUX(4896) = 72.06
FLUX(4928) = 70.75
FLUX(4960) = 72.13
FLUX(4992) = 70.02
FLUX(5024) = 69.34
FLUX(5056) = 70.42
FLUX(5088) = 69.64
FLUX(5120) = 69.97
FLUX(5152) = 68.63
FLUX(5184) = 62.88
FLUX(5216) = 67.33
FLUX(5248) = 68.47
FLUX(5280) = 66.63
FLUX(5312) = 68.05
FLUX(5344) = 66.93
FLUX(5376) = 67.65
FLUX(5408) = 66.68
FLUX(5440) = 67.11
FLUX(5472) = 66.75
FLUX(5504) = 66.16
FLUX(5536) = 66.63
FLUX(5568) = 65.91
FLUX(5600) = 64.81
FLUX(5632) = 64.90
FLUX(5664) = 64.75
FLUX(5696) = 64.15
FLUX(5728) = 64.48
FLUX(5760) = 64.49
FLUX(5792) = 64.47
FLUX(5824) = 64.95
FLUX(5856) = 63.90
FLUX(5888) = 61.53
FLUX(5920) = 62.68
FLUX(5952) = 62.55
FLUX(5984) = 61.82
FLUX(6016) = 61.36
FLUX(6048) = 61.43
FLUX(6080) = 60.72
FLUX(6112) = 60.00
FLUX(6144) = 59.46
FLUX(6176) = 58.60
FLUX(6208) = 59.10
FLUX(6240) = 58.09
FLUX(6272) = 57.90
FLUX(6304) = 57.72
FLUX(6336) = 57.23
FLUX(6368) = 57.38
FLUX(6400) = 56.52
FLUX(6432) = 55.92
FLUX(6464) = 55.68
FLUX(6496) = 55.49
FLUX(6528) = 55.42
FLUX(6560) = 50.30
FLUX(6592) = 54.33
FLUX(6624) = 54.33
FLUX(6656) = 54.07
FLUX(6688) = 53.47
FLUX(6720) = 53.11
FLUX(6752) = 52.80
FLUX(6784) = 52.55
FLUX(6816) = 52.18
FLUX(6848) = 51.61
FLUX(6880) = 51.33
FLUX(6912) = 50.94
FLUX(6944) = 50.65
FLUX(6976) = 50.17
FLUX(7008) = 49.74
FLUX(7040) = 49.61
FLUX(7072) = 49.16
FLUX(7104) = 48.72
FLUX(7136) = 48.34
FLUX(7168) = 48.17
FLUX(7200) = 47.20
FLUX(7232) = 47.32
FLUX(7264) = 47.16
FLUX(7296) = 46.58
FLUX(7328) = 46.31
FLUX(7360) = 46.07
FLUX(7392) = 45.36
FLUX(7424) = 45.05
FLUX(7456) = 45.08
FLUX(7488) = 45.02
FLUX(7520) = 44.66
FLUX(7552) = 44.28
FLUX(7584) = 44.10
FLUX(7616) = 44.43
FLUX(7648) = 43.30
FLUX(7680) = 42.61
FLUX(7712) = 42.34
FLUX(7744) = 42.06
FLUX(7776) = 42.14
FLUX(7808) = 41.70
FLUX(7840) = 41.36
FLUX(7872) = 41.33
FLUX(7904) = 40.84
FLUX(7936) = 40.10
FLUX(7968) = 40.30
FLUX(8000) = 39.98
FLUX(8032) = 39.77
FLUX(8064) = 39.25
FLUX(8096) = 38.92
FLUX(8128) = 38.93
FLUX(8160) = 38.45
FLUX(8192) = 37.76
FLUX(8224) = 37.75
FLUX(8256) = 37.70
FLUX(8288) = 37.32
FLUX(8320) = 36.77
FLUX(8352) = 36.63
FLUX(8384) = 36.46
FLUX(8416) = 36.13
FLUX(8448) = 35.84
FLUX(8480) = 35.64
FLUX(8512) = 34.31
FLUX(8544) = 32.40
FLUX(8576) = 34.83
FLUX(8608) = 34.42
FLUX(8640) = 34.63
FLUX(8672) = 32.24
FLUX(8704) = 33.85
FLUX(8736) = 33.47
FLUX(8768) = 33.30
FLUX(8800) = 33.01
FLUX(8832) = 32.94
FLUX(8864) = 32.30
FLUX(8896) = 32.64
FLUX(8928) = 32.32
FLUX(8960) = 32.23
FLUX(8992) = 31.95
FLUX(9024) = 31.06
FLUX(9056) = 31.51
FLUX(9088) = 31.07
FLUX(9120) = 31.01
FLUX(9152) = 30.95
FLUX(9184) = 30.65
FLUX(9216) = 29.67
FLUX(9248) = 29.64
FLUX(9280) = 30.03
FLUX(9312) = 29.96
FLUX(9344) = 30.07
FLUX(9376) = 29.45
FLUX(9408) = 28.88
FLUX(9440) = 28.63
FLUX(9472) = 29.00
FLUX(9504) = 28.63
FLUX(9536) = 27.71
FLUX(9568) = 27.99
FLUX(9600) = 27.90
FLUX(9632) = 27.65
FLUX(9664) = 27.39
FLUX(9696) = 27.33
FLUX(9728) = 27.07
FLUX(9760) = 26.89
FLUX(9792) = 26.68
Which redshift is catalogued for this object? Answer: 0.00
